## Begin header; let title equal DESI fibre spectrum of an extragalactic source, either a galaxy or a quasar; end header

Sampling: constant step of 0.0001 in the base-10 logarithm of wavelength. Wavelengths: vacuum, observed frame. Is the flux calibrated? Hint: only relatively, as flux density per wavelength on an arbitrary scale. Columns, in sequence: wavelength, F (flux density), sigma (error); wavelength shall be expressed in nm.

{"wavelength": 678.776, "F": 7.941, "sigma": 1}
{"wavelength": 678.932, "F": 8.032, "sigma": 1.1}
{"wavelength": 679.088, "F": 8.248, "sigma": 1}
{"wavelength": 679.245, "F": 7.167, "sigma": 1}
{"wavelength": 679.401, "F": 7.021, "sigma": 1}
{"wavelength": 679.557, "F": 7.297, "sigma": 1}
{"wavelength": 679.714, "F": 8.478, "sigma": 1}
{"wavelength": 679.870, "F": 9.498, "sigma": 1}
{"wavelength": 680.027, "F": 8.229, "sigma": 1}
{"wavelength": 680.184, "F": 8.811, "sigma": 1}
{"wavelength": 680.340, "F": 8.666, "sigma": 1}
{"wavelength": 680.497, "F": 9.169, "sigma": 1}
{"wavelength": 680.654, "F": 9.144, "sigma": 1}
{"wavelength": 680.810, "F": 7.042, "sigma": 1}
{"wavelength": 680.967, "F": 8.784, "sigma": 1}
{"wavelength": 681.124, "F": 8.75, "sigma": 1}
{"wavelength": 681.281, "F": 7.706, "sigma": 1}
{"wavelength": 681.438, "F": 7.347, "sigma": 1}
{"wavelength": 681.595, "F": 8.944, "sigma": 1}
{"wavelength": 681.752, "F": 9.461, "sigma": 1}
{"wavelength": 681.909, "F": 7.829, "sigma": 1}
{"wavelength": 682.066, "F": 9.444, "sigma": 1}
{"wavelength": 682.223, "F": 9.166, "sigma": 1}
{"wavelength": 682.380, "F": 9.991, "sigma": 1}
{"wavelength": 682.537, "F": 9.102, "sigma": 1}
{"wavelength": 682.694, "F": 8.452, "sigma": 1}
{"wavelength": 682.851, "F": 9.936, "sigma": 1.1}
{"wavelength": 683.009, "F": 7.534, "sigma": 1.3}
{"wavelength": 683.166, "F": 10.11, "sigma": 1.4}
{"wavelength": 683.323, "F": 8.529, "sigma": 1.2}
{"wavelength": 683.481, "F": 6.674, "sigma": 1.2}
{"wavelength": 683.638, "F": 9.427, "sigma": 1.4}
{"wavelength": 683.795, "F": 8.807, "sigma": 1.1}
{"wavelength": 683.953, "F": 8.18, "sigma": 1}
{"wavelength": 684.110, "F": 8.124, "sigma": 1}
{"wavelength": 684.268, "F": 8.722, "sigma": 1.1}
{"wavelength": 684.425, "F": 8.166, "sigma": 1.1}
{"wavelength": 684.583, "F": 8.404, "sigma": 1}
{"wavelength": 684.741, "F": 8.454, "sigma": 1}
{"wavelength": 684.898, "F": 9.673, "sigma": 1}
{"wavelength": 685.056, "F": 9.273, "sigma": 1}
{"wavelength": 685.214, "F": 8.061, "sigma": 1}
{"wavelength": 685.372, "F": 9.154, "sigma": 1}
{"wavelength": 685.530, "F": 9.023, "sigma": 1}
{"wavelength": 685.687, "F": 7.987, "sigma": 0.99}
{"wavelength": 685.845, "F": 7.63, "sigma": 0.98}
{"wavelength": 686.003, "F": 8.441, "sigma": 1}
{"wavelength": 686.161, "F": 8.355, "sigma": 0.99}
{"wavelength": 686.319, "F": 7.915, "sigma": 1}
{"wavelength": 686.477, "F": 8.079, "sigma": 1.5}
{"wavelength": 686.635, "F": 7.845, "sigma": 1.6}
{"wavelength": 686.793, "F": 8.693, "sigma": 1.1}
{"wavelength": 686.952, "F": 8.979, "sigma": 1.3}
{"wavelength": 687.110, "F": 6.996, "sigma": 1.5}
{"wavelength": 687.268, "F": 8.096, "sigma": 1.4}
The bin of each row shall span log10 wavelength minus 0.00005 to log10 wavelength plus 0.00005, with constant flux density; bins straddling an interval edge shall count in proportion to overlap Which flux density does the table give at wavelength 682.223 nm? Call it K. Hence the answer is 9.166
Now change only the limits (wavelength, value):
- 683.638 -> 9.427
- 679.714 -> 8.478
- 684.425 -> 8.166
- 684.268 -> 8.722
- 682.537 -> 9.102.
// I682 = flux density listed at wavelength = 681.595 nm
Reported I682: 8.944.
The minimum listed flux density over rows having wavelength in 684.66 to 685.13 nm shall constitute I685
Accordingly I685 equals 8.454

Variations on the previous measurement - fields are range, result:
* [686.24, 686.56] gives 7.915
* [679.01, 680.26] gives 7.021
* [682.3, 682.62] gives 9.102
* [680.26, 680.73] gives 8.666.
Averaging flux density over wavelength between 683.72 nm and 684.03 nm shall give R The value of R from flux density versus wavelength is 8.48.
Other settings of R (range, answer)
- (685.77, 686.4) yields 8.09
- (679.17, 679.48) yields 7.11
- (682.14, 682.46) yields 9.58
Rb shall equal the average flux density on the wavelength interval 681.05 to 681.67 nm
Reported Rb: 8.17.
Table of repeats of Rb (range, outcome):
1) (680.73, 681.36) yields 8.08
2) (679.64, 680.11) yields 8.73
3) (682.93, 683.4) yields 8.73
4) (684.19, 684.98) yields 8.69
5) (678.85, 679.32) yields 7.82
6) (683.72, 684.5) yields 8.4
